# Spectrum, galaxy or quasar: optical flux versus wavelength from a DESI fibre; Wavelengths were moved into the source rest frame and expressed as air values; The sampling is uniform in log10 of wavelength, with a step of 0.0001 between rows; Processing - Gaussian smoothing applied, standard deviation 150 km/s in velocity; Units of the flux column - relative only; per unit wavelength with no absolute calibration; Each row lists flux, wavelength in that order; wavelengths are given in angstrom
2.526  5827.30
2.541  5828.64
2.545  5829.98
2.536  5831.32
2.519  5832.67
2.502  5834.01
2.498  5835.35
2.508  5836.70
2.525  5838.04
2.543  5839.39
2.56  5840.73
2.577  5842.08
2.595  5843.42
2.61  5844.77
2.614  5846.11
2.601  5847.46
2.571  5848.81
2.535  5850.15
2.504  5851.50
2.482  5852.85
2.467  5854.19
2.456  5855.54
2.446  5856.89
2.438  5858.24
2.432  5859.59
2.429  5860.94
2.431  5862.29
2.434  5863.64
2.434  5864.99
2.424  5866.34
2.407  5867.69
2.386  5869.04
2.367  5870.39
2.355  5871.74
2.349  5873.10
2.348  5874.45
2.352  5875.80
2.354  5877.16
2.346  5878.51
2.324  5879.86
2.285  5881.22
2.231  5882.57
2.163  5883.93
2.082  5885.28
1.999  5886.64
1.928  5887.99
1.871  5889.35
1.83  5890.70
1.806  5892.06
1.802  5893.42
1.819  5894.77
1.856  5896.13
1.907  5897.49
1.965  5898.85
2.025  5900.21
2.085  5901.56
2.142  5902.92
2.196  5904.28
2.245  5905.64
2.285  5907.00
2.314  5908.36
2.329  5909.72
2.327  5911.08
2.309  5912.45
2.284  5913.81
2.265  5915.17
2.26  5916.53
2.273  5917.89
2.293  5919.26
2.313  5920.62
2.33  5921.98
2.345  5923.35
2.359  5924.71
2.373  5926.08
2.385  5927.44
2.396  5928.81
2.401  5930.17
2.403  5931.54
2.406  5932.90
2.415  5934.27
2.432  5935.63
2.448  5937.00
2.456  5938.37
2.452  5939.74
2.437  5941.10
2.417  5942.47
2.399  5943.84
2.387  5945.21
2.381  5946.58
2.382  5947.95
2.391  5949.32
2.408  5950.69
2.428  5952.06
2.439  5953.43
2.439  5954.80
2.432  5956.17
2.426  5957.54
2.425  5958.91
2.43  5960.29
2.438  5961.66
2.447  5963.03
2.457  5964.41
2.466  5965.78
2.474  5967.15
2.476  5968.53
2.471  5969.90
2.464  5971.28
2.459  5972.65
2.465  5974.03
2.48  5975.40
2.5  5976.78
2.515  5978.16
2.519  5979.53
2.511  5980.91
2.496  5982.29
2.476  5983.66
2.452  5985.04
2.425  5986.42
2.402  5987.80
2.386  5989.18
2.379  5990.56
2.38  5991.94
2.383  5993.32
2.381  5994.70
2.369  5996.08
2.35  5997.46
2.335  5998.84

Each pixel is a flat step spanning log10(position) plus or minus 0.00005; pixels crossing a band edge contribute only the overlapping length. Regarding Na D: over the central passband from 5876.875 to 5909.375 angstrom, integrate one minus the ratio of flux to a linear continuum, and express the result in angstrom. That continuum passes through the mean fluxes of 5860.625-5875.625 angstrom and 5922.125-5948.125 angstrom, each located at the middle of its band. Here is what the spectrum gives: 4.4 angstrom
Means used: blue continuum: 2.4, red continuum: 2.4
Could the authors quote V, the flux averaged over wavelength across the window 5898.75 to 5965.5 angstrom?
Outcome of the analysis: 2.35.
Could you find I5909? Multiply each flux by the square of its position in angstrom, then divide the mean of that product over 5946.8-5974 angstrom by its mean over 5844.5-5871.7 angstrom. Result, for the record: 1.02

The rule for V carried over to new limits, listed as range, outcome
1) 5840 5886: 2.42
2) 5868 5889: 2.25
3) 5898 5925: 2.24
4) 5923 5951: 2.4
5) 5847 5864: 2.48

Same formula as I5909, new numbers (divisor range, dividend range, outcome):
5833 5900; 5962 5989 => 1.11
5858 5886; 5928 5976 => 1.06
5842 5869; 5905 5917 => 0.94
